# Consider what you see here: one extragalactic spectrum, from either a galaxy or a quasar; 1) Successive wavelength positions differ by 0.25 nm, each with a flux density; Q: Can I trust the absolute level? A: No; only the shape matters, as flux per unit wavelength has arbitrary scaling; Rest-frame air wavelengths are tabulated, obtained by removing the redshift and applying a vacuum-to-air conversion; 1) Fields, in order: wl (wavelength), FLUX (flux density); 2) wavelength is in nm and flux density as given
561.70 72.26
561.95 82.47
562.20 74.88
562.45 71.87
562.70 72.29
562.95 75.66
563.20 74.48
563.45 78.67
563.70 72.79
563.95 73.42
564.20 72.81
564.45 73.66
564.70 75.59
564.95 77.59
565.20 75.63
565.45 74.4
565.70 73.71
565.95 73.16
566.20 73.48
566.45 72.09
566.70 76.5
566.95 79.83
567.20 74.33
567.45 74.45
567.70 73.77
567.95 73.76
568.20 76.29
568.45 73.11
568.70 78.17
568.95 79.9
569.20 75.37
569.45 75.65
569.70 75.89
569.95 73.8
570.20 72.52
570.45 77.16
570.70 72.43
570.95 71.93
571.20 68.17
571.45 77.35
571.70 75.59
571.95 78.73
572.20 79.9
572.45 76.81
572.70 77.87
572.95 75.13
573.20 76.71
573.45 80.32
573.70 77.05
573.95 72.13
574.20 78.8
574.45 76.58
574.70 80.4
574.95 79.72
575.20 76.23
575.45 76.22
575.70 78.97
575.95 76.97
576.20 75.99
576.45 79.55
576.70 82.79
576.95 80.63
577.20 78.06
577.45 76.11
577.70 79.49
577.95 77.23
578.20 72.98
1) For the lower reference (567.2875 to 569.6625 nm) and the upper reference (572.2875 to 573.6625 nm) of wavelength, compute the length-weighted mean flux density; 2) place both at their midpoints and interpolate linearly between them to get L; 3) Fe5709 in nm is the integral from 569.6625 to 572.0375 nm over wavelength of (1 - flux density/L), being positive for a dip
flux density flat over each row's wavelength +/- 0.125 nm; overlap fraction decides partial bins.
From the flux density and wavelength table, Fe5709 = 0.07 nm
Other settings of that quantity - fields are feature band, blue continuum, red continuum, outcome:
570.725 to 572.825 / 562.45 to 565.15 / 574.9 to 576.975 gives 0.04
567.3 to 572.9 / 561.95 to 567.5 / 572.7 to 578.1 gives 0.07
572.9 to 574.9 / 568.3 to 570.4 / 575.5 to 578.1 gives 0.00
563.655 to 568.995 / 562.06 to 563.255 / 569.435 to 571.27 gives -0.09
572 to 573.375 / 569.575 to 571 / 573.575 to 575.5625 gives -0.03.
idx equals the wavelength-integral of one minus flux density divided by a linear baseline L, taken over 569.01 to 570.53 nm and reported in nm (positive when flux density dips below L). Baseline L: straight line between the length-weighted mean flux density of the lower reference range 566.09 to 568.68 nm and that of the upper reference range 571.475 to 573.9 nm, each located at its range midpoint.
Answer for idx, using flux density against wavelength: 0.02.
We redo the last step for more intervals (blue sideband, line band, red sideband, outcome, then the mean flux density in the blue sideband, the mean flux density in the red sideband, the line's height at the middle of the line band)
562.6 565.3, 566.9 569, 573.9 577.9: 0.007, 74.8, 78.1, 75.9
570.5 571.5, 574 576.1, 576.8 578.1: -0.045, 72.5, 78.3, 76.1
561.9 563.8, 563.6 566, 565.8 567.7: 0.020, 75.1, 74.7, 74.9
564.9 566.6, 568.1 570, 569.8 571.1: -0.062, 74.2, 73.5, 73.7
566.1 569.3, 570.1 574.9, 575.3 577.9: 0.057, 75.5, 78.4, 77.1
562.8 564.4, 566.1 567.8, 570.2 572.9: -0.001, 74.6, 75.4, 74.9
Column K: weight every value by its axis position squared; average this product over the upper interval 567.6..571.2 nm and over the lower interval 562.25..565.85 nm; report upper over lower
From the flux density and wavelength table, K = 1.0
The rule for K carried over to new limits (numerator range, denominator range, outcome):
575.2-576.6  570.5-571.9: 1.07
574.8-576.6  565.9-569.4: 1.06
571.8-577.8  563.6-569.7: 1.07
